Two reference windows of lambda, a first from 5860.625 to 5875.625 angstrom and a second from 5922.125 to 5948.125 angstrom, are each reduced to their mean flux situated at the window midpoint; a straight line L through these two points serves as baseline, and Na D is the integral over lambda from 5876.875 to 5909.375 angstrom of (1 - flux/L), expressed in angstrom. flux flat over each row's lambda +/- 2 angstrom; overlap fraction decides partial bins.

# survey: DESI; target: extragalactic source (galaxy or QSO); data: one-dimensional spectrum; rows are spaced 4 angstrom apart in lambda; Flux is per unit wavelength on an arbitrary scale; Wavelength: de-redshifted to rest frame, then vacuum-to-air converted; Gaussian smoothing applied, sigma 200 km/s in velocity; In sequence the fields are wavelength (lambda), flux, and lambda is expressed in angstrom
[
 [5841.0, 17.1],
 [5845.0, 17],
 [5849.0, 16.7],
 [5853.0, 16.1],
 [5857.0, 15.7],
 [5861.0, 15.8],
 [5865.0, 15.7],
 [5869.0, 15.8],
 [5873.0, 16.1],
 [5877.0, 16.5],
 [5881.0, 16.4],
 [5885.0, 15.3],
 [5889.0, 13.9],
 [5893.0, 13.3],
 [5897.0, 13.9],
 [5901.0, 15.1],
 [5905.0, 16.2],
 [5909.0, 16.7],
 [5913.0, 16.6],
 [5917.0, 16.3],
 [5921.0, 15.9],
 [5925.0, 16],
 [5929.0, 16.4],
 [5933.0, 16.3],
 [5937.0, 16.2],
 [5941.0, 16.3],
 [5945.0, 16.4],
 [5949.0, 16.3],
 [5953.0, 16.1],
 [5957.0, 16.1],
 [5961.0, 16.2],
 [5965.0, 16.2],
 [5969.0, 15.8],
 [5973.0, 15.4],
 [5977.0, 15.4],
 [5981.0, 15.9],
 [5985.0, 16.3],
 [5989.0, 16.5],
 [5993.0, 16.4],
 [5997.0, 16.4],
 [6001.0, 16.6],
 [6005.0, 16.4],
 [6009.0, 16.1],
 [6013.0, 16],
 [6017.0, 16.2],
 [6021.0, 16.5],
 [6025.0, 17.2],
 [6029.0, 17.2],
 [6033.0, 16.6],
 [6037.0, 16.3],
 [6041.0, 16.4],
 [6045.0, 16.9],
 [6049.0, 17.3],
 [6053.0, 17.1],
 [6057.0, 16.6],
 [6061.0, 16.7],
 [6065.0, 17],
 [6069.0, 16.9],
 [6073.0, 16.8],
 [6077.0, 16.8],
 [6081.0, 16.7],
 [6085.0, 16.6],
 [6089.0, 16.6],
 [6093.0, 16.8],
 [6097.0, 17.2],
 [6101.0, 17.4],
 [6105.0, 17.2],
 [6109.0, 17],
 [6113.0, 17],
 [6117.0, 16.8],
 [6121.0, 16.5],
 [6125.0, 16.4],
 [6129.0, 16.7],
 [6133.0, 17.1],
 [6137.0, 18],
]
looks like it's 1.8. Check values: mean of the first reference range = 15.9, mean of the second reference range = 16.3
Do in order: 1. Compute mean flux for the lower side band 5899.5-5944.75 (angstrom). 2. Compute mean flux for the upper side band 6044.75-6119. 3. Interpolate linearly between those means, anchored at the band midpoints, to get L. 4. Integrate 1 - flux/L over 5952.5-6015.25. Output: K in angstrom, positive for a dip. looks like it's 1.4 angstrom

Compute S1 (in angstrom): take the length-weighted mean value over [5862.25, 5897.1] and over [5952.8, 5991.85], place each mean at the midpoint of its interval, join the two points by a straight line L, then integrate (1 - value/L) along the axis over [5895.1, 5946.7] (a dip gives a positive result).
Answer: -1.4 angstrom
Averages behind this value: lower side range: 15.3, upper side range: 16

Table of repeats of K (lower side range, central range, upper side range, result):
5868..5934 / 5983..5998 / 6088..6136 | -0.2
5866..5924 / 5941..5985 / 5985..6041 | 0.2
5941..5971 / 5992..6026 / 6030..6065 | 0.2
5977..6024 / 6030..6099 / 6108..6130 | -1.1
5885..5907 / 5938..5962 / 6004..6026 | -1.3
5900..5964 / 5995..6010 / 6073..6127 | 0.1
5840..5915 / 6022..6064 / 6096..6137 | -0.6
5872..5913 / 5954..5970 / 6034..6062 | -0.1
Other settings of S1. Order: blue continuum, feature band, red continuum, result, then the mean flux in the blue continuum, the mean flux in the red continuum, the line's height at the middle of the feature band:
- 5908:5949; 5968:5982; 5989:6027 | 0.7 angstrom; 16.3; 16.4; 16.4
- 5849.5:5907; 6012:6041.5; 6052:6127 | -0.3 angstrom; 15.4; 16.8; 16.4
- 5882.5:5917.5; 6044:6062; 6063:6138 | -0.5 angstrom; 15.2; 16.9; 16.5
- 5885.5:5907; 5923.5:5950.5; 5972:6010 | -1.8 angstrom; 14.5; 16.2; 15.2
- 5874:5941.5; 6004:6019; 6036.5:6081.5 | 0.3 angstrom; 15.7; 16.8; 16.5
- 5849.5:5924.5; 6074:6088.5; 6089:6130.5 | 0.0 angstrom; 15.7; 16.9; 16.7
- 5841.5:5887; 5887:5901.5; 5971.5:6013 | 2.0 angstrom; 16.1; 16.1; 16.1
